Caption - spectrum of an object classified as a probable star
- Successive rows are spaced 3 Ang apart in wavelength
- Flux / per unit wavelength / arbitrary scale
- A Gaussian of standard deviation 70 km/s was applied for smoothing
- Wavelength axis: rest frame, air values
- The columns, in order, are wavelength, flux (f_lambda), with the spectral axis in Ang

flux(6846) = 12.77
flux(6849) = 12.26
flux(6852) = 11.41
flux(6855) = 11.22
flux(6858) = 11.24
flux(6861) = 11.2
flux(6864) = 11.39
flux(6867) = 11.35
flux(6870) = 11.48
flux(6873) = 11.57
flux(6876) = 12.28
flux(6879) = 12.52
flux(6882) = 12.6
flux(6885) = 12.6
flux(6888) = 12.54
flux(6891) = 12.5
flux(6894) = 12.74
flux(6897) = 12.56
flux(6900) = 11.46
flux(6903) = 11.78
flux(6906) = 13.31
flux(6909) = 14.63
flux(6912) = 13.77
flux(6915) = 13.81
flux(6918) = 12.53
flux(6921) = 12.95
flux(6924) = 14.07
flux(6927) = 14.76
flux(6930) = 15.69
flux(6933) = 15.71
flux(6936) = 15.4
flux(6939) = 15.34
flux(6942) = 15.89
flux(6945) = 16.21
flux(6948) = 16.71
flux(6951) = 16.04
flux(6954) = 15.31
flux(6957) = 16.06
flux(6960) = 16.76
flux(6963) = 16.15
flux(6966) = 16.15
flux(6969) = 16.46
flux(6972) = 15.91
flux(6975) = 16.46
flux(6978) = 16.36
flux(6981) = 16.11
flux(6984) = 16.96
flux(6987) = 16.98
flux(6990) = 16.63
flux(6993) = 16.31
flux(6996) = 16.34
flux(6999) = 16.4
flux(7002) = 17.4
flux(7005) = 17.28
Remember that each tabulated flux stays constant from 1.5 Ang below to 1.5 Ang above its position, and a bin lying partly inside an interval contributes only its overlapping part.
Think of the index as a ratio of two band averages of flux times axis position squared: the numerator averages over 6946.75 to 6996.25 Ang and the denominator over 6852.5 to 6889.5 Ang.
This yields 1.42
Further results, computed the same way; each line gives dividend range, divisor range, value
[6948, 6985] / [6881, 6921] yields 1.29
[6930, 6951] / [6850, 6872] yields 1.43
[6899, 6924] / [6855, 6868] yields 1.18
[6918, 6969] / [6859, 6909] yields 1.30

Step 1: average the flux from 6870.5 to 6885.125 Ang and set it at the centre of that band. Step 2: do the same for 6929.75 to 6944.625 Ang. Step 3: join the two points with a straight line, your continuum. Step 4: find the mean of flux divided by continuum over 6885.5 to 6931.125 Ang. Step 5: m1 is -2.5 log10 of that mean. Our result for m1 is 0.06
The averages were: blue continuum 12.2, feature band 13.2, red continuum 15.6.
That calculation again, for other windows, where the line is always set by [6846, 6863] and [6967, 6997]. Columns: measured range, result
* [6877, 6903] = 0.05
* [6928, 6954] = -0.07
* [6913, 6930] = 0.03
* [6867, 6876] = 0.06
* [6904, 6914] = -0.01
